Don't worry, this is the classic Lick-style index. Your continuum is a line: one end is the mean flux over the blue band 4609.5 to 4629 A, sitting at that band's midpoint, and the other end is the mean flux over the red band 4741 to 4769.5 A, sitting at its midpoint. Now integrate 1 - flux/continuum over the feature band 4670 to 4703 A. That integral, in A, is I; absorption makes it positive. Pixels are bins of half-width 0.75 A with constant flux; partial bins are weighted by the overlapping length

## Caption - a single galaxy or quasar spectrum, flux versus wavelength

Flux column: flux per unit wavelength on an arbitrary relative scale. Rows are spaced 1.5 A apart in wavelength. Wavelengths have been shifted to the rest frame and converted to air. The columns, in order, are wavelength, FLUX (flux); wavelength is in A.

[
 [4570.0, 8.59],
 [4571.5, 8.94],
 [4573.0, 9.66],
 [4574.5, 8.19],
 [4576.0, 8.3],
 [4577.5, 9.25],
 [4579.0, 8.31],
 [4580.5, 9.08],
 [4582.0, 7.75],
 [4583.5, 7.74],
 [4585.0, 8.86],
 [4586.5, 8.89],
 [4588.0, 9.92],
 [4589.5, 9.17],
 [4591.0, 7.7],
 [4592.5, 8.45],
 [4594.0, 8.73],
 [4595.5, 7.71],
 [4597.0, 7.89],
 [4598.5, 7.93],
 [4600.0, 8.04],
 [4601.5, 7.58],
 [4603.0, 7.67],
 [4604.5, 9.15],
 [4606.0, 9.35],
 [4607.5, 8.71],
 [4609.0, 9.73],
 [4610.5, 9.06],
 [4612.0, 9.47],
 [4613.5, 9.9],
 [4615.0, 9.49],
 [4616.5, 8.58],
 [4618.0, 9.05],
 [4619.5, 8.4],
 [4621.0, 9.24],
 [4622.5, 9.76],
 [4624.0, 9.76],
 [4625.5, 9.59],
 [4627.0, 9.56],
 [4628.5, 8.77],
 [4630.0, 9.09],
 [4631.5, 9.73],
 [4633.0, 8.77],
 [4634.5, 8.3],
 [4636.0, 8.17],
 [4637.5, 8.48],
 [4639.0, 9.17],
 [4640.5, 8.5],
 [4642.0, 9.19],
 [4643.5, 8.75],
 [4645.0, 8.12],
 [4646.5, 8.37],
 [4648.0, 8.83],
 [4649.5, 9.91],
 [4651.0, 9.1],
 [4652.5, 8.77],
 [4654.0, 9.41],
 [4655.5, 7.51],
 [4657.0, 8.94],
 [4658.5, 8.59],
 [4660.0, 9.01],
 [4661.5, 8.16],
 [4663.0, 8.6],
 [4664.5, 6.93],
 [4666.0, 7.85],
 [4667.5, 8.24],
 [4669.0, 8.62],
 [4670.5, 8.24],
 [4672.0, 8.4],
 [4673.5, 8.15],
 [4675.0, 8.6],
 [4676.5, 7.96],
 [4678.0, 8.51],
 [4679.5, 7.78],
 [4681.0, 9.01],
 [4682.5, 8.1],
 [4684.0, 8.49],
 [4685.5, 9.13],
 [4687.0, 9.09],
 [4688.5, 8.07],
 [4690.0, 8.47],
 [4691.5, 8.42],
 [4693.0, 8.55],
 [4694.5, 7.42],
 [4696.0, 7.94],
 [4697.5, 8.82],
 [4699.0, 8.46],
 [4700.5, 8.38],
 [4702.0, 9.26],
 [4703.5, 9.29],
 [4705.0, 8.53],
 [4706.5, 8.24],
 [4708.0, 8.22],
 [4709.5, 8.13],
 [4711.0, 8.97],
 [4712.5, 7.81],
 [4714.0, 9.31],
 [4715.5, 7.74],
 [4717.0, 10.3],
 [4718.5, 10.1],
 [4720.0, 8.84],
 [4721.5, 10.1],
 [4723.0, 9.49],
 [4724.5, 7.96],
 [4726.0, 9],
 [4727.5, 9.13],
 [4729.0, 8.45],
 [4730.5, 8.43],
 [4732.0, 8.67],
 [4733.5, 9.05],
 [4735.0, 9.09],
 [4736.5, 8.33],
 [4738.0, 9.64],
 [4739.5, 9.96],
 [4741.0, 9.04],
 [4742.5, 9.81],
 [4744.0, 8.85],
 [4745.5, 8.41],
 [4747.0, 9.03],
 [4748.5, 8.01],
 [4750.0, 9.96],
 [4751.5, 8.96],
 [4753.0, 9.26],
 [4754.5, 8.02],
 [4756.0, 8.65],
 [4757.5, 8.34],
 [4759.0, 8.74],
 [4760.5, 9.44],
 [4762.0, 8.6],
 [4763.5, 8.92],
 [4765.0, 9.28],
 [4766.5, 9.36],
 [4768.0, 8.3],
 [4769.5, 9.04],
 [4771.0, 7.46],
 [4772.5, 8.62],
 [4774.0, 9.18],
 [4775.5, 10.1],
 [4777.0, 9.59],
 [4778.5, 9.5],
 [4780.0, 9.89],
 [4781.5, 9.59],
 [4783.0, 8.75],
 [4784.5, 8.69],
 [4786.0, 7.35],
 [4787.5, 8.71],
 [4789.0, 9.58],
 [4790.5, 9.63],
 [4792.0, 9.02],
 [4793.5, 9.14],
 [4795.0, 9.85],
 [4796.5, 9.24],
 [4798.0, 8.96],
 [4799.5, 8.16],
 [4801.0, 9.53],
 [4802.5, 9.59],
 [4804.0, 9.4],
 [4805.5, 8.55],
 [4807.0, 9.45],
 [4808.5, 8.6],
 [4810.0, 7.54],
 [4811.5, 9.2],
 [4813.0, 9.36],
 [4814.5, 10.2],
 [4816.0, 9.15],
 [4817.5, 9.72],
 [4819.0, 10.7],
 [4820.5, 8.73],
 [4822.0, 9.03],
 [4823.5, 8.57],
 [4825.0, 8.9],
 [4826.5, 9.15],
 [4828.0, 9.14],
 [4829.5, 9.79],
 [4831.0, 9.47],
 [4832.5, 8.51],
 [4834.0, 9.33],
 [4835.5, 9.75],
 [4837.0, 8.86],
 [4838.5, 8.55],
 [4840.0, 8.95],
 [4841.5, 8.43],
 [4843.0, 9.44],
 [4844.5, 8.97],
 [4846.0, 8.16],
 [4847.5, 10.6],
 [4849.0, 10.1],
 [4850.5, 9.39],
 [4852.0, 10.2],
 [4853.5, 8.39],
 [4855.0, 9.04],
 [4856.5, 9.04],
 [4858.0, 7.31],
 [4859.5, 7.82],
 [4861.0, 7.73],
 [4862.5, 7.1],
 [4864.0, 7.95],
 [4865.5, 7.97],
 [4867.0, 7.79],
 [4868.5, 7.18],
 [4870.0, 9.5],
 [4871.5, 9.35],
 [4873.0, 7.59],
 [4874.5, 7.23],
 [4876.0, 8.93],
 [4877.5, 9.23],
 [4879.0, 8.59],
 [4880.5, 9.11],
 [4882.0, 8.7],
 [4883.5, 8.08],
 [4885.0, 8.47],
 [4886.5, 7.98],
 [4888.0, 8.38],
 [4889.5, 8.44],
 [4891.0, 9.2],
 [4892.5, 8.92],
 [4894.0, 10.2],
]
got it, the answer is 2.4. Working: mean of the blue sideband 9.29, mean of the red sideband 8.89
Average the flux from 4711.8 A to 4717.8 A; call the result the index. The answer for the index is 8.81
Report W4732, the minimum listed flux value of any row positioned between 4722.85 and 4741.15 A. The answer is 7.96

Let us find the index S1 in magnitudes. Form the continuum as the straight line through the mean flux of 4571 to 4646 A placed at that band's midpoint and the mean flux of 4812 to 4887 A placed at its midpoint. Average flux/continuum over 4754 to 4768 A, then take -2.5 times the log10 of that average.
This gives 0.00 mag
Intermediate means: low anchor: 8.79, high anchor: 8.83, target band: 8.8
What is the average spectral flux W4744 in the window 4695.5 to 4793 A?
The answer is 8.92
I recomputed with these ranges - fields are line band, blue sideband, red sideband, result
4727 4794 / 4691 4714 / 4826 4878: -3.1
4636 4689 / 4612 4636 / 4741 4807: 3.5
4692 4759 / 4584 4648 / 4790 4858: 1.4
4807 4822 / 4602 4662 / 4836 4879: -1.0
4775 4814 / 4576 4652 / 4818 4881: -1.4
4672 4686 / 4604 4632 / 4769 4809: 1.2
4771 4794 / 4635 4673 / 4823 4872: -1.0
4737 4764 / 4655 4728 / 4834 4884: -1.2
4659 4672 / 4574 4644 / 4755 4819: 1.0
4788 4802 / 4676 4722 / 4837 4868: -1.0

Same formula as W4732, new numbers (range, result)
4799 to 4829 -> 7.54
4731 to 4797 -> 7.35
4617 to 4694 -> 6.93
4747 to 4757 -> 8.01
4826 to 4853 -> 8.16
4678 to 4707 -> 7.42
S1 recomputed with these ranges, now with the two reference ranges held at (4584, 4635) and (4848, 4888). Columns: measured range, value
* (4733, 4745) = -0.07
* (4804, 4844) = -0.07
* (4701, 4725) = -0.02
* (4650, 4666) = 0.04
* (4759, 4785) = -0.06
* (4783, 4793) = -0.03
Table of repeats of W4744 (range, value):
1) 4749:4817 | 9.03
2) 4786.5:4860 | 9.12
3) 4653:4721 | 8.51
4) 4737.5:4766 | 8.99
